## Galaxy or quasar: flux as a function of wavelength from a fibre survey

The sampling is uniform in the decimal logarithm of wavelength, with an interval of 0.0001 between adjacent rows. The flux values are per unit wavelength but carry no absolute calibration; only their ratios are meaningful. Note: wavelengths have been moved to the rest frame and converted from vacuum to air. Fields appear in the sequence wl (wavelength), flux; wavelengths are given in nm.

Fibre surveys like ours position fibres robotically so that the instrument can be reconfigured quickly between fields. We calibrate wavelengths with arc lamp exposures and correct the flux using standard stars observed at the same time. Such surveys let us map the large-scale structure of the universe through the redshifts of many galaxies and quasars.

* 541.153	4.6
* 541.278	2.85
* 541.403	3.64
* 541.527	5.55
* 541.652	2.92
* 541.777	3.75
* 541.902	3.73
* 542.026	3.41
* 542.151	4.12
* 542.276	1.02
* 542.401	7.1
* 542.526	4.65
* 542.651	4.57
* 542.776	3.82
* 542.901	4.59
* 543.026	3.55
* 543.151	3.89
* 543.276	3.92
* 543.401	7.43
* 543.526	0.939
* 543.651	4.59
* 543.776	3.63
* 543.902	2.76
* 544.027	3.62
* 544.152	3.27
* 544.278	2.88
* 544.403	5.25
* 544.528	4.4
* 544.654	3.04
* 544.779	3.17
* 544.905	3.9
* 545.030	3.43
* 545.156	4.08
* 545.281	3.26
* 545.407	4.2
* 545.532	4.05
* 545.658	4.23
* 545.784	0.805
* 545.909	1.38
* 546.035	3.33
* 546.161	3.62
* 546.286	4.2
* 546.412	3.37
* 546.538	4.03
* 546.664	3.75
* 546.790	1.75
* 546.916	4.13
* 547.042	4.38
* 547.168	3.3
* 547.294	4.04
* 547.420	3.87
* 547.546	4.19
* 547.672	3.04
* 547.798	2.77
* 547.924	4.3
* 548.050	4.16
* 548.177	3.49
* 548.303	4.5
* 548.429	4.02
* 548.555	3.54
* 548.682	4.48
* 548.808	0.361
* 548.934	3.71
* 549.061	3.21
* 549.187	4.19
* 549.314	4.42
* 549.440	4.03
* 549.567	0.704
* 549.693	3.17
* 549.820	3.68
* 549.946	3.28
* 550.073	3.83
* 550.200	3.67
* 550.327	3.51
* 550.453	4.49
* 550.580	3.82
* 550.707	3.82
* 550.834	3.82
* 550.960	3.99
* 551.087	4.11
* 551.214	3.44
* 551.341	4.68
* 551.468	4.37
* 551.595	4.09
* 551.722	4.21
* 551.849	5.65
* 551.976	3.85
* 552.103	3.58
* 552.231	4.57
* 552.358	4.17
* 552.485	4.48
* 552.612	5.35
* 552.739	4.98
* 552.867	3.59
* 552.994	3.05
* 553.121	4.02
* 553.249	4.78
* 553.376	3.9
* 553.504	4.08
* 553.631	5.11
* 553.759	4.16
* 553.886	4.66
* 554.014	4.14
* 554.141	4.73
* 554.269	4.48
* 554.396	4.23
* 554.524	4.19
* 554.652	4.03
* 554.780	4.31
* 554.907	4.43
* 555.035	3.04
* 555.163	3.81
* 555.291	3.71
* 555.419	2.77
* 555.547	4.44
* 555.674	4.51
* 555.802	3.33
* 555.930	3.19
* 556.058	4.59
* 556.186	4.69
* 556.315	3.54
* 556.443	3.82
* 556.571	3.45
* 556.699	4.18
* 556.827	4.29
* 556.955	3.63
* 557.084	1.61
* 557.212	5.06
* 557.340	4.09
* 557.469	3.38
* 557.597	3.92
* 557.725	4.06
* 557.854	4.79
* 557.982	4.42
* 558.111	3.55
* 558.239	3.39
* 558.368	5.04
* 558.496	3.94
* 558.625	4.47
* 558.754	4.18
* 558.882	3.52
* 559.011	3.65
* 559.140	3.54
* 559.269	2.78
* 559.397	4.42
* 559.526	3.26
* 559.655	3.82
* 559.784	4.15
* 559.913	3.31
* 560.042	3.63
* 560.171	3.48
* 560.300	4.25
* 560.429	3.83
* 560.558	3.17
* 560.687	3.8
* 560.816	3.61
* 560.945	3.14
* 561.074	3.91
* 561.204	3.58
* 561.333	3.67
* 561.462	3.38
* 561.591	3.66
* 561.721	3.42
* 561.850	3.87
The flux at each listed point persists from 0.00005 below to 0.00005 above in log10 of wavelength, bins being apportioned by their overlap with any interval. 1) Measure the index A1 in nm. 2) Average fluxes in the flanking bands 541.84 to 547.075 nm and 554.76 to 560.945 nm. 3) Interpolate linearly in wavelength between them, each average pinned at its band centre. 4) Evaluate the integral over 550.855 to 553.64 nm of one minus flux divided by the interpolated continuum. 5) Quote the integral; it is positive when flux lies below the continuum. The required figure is -0.359 nm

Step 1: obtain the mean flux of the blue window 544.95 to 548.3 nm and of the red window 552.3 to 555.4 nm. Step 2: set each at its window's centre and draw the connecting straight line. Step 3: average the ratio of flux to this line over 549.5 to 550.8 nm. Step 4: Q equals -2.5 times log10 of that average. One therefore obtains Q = 0.136 mag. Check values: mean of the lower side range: 3.53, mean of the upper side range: 4.2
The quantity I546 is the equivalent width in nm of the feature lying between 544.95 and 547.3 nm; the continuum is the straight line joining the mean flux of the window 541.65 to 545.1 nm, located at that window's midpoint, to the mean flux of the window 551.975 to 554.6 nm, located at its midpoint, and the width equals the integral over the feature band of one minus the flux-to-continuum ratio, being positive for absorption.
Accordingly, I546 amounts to 0.32 nm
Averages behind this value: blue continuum 3.85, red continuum 4.3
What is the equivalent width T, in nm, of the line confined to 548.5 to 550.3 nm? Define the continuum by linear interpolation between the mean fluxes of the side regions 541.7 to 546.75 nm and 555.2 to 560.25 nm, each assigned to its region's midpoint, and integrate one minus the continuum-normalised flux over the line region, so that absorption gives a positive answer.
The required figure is 0.21 nm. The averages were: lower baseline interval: 3.71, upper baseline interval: 3.84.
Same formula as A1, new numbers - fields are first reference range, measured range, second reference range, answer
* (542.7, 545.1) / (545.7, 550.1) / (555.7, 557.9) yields 0.480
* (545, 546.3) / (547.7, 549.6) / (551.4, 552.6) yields 0.150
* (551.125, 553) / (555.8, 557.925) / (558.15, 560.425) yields 0.052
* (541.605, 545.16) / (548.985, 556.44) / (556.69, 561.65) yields -0.403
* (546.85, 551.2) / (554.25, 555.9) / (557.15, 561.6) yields -0.072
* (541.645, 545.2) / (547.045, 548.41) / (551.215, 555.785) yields 0.070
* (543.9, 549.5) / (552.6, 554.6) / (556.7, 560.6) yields -0.320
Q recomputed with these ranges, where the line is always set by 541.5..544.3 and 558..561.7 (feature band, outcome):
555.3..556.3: -0.04 mag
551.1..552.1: -0.13 mag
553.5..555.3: -0.12 mag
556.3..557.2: 0.05 mag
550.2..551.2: -0.02 mag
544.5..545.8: 0.09 mag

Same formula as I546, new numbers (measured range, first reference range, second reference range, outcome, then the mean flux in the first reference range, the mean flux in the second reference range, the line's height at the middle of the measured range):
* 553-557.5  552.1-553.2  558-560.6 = 0.068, 4.24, 3.78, 4.06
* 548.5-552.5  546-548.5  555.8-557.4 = -0.018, 3.72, 3.82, 3.75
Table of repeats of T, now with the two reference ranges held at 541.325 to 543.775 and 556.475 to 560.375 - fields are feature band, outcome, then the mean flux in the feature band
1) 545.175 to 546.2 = 0.22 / 3.14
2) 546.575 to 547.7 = 0.10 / 3.63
